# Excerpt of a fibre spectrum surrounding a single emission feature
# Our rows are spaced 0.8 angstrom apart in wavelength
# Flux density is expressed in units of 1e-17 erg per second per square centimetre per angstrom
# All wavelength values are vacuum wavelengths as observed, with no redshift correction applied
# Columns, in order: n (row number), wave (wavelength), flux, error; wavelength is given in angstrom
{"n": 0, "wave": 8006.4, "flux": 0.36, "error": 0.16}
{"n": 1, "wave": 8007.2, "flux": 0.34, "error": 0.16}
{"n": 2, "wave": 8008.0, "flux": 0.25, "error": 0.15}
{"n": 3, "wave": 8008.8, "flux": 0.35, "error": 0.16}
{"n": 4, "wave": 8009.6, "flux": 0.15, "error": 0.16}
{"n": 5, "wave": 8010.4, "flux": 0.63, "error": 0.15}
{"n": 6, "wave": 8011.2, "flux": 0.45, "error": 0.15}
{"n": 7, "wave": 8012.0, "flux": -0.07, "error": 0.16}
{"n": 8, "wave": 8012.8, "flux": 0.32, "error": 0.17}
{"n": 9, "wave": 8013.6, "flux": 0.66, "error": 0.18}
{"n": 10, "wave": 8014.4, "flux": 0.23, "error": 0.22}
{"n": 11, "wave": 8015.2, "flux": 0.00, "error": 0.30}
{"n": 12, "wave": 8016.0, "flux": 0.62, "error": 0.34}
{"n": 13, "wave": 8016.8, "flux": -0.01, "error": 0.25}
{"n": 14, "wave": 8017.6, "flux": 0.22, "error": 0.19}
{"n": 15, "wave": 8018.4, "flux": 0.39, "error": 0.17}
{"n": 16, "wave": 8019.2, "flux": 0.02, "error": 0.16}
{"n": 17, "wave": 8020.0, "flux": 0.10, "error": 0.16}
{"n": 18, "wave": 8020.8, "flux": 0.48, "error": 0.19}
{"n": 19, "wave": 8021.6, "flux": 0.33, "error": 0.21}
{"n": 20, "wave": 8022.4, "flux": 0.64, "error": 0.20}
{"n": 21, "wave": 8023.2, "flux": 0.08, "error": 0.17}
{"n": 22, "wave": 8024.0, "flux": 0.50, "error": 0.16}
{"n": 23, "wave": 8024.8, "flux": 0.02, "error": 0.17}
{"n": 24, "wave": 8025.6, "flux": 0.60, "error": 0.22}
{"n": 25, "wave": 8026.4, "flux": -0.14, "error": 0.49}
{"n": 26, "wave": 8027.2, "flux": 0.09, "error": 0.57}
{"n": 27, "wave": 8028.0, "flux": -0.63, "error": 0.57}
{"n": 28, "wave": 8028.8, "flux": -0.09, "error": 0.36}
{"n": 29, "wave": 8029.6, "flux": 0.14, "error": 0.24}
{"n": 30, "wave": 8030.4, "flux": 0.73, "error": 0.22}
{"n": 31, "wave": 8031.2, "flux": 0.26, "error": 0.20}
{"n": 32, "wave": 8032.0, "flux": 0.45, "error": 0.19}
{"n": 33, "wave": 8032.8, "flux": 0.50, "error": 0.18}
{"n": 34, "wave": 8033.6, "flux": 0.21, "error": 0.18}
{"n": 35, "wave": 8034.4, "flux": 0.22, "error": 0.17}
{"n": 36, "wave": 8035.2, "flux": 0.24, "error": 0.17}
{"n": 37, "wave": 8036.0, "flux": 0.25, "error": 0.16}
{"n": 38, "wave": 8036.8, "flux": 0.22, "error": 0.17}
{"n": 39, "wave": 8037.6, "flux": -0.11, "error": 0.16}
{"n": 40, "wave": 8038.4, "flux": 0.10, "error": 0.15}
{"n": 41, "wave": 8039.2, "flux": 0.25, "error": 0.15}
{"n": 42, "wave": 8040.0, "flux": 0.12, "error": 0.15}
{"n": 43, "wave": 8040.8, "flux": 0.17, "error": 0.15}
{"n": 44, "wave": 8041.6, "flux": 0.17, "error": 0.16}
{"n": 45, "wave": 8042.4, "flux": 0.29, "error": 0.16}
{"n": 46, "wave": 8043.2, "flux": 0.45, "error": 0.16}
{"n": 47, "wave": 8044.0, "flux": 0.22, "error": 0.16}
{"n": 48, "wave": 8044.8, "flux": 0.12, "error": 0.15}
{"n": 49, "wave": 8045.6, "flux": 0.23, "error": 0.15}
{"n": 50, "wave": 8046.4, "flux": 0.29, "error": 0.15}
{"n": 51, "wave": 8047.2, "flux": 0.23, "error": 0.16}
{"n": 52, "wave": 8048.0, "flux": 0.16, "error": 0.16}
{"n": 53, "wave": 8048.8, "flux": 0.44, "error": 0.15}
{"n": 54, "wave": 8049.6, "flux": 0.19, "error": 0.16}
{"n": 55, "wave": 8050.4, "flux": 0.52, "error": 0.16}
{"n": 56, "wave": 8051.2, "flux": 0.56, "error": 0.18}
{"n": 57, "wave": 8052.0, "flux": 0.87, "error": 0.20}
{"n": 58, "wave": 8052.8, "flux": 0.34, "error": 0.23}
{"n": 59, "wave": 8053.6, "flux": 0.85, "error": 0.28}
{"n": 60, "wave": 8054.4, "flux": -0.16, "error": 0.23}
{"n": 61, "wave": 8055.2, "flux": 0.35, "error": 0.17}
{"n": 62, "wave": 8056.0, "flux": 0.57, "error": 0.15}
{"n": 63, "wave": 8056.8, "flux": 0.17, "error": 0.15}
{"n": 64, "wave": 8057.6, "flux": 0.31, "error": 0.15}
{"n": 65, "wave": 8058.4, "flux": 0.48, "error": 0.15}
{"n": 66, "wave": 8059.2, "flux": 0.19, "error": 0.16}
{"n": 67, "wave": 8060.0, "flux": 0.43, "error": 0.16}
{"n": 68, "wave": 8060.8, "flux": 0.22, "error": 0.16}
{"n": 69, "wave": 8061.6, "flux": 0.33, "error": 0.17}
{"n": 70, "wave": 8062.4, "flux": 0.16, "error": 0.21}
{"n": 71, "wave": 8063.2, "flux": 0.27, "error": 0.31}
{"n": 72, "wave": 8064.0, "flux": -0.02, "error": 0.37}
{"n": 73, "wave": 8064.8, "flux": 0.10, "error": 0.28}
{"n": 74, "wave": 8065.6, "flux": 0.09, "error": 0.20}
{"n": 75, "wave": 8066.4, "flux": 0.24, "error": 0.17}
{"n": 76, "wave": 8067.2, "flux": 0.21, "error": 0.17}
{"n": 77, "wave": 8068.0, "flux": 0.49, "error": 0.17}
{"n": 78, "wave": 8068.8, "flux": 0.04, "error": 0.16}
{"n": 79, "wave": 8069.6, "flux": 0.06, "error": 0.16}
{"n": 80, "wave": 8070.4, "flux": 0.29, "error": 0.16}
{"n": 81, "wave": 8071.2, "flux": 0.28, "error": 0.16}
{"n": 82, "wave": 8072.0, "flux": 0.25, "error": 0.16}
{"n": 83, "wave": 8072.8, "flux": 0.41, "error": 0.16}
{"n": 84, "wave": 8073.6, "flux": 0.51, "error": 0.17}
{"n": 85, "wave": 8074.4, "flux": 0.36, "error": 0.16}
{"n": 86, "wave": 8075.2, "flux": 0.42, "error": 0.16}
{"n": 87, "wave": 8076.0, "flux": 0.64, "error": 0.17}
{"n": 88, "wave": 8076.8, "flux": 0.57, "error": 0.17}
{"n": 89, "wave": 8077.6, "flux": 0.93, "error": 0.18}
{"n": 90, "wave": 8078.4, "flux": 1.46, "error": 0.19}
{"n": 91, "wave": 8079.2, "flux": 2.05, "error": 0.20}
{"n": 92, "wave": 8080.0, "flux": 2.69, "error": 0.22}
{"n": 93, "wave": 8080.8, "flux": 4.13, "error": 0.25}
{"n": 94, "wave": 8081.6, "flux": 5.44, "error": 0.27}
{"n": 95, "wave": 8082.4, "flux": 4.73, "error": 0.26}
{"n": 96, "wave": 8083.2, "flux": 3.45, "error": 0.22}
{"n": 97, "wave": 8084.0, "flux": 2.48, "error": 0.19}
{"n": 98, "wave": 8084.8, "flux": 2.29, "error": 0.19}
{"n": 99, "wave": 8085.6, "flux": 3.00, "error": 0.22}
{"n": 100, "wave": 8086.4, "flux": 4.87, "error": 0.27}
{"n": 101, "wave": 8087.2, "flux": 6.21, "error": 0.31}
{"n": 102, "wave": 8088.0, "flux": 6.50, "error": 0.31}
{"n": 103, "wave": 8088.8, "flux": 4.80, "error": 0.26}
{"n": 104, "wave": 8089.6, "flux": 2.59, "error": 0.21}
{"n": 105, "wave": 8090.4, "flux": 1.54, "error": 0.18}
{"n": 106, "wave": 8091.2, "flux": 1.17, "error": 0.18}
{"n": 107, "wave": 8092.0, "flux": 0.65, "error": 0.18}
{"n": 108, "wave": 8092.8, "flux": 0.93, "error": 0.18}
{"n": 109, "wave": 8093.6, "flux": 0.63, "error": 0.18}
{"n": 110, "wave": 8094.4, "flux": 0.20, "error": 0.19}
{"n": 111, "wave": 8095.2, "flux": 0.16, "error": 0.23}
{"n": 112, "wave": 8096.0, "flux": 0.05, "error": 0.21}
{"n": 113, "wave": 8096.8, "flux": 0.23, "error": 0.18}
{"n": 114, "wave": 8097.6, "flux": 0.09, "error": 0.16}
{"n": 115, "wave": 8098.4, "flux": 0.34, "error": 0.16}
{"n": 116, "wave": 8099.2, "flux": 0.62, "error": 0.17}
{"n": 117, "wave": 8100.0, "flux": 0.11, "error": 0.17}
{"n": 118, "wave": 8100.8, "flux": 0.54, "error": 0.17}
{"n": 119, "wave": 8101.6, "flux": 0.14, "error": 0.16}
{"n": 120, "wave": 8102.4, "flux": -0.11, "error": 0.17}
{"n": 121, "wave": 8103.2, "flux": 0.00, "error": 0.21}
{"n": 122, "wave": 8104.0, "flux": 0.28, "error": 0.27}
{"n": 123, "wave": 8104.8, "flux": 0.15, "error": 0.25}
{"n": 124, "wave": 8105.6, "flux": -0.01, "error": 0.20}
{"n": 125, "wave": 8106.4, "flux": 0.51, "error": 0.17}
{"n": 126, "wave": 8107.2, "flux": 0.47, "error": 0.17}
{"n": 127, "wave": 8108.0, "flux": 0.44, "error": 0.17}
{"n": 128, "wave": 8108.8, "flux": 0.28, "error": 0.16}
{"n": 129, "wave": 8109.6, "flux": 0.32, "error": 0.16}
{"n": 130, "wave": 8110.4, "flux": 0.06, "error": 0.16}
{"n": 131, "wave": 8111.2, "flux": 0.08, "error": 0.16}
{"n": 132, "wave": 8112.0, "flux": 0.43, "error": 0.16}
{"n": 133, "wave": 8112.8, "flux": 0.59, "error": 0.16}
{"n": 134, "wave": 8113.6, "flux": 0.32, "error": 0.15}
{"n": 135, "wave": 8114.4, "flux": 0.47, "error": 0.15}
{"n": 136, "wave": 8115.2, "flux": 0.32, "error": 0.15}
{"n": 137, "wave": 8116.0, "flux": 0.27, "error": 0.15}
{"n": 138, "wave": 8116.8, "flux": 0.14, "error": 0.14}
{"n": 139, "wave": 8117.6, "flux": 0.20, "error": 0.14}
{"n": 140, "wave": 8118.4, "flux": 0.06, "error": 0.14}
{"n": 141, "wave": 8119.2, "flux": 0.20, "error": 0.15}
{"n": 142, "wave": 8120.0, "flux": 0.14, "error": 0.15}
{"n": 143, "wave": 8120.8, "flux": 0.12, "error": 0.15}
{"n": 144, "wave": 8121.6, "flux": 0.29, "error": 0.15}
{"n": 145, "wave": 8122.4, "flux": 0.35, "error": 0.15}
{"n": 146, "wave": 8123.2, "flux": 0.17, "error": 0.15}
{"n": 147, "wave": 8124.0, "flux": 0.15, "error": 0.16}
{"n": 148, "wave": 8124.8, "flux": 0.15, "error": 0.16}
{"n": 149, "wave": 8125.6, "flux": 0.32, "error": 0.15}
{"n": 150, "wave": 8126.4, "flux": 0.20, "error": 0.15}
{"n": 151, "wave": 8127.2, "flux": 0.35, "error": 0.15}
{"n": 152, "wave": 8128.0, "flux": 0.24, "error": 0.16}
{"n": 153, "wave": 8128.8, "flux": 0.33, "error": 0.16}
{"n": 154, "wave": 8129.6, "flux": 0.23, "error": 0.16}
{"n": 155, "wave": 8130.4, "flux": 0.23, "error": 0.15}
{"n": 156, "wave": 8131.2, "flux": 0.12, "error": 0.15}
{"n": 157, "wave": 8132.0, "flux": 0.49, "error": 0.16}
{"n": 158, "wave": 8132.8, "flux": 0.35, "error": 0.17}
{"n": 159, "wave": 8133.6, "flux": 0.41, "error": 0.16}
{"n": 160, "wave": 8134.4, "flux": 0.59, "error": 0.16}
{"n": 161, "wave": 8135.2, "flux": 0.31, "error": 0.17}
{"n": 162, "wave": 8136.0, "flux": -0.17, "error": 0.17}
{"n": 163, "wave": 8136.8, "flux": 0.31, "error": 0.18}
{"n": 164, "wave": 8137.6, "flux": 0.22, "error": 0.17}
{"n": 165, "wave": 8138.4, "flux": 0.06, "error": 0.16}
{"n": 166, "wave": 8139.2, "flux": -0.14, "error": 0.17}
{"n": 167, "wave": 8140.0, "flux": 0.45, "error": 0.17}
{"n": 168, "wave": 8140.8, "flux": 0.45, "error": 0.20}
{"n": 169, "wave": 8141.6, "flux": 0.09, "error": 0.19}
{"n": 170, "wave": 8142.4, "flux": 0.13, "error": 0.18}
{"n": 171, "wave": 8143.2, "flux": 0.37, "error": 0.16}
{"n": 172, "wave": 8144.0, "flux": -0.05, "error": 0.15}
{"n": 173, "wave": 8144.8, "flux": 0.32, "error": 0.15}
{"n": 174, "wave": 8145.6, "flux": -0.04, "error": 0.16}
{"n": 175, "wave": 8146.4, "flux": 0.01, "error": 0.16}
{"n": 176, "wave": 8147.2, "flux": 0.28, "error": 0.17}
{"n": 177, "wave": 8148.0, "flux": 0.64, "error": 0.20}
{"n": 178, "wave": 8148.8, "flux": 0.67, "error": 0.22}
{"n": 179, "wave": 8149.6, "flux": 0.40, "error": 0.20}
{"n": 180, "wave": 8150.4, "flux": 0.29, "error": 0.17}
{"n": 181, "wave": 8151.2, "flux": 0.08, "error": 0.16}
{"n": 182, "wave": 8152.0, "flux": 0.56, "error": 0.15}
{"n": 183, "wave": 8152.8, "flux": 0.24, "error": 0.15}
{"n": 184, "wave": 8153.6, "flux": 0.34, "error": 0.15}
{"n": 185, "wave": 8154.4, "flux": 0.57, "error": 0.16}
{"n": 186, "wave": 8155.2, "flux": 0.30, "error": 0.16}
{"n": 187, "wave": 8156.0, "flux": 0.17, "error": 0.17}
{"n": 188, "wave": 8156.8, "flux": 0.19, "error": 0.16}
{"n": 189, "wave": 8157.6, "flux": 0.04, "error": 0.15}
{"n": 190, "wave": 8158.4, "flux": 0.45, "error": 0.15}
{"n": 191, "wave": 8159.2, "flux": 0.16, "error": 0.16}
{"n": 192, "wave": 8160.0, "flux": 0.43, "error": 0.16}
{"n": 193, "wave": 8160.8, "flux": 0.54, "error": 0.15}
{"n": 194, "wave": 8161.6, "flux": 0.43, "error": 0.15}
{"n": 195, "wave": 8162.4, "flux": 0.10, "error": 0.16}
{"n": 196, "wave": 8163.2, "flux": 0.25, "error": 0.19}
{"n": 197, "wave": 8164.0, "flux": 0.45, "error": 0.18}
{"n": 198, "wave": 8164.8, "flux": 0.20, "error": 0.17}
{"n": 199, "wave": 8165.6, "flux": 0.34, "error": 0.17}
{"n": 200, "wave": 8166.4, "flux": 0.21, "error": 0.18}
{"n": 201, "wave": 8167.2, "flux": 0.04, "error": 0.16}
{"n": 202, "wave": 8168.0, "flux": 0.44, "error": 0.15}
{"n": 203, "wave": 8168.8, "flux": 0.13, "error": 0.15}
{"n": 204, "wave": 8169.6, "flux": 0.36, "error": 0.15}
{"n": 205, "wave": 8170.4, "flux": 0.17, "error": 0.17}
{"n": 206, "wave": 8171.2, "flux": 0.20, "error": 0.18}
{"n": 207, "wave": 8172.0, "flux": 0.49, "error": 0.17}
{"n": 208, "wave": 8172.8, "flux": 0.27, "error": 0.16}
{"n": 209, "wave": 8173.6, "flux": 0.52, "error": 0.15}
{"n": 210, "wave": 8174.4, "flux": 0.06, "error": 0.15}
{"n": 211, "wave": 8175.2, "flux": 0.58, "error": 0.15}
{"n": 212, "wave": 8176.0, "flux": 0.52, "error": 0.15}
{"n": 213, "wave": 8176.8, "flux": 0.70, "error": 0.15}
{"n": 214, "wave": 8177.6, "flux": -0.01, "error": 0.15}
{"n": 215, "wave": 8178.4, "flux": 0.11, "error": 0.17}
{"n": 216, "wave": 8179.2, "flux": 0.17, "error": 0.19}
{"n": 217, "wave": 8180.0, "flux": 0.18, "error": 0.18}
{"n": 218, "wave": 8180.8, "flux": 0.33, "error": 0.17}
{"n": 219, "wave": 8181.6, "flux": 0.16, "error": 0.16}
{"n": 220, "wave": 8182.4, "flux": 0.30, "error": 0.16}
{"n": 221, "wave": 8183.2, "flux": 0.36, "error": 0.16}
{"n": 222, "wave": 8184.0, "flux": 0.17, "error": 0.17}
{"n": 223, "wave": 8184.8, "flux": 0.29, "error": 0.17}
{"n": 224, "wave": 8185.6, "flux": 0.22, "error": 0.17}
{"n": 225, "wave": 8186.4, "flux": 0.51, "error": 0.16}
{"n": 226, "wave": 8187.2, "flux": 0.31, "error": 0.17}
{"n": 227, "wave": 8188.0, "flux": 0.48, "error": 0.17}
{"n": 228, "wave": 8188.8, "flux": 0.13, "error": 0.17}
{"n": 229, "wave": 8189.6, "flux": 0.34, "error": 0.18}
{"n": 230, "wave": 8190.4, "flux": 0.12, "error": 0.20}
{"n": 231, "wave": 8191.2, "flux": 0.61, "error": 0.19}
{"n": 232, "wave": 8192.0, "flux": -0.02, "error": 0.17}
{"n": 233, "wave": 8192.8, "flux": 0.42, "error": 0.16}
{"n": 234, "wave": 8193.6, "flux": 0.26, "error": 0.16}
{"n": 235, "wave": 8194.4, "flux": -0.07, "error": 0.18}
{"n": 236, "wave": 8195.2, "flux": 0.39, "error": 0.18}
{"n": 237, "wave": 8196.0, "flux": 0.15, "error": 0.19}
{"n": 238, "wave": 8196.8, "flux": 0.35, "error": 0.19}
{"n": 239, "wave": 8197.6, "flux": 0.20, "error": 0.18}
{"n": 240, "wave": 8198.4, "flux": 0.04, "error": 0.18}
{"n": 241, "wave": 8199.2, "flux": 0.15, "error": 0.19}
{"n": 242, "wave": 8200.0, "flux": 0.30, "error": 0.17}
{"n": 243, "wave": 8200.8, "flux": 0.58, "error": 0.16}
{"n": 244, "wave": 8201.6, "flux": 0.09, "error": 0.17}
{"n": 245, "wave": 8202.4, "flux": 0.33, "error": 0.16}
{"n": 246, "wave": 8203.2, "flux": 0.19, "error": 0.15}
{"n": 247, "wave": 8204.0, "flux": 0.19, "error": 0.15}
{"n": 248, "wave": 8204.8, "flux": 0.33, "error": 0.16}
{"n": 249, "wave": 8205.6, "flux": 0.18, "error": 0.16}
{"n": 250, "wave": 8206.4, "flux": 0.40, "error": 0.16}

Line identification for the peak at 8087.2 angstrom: [O II] 3727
